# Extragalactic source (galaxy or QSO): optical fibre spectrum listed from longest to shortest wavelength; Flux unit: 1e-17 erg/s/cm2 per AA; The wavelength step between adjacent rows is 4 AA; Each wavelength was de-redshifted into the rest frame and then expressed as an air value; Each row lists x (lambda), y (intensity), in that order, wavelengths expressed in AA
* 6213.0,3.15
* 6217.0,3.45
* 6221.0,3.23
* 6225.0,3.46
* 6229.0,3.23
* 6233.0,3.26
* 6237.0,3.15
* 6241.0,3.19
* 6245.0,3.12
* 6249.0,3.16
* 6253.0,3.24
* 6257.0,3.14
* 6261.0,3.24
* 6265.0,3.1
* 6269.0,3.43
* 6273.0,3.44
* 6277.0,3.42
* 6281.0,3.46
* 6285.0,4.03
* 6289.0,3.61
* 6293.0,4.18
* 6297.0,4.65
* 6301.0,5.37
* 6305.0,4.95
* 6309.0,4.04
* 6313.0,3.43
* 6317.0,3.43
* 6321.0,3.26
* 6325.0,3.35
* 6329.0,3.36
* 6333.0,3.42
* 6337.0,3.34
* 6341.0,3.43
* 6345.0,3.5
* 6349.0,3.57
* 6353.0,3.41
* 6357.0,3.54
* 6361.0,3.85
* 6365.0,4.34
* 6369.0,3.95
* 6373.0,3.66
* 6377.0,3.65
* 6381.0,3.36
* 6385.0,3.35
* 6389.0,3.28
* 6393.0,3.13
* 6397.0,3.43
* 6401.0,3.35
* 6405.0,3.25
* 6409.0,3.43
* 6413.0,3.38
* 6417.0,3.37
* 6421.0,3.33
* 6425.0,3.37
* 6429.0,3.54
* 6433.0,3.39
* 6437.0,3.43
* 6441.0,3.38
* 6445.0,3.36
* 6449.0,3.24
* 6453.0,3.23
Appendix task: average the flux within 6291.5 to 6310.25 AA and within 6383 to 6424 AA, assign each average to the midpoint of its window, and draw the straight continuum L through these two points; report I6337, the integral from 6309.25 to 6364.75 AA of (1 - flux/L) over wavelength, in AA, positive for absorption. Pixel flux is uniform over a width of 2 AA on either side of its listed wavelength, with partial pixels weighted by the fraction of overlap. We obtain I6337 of 9.1 AA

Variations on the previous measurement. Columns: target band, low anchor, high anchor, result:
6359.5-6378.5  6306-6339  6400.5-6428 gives -2.6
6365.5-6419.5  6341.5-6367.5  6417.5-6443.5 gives 1.4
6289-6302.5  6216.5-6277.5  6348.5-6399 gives -4.6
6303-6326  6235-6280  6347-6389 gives -2.1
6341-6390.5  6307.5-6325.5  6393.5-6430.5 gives -2.7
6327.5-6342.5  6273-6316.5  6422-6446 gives 1.9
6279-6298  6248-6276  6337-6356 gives -3.6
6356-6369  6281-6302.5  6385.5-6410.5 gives -1.1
